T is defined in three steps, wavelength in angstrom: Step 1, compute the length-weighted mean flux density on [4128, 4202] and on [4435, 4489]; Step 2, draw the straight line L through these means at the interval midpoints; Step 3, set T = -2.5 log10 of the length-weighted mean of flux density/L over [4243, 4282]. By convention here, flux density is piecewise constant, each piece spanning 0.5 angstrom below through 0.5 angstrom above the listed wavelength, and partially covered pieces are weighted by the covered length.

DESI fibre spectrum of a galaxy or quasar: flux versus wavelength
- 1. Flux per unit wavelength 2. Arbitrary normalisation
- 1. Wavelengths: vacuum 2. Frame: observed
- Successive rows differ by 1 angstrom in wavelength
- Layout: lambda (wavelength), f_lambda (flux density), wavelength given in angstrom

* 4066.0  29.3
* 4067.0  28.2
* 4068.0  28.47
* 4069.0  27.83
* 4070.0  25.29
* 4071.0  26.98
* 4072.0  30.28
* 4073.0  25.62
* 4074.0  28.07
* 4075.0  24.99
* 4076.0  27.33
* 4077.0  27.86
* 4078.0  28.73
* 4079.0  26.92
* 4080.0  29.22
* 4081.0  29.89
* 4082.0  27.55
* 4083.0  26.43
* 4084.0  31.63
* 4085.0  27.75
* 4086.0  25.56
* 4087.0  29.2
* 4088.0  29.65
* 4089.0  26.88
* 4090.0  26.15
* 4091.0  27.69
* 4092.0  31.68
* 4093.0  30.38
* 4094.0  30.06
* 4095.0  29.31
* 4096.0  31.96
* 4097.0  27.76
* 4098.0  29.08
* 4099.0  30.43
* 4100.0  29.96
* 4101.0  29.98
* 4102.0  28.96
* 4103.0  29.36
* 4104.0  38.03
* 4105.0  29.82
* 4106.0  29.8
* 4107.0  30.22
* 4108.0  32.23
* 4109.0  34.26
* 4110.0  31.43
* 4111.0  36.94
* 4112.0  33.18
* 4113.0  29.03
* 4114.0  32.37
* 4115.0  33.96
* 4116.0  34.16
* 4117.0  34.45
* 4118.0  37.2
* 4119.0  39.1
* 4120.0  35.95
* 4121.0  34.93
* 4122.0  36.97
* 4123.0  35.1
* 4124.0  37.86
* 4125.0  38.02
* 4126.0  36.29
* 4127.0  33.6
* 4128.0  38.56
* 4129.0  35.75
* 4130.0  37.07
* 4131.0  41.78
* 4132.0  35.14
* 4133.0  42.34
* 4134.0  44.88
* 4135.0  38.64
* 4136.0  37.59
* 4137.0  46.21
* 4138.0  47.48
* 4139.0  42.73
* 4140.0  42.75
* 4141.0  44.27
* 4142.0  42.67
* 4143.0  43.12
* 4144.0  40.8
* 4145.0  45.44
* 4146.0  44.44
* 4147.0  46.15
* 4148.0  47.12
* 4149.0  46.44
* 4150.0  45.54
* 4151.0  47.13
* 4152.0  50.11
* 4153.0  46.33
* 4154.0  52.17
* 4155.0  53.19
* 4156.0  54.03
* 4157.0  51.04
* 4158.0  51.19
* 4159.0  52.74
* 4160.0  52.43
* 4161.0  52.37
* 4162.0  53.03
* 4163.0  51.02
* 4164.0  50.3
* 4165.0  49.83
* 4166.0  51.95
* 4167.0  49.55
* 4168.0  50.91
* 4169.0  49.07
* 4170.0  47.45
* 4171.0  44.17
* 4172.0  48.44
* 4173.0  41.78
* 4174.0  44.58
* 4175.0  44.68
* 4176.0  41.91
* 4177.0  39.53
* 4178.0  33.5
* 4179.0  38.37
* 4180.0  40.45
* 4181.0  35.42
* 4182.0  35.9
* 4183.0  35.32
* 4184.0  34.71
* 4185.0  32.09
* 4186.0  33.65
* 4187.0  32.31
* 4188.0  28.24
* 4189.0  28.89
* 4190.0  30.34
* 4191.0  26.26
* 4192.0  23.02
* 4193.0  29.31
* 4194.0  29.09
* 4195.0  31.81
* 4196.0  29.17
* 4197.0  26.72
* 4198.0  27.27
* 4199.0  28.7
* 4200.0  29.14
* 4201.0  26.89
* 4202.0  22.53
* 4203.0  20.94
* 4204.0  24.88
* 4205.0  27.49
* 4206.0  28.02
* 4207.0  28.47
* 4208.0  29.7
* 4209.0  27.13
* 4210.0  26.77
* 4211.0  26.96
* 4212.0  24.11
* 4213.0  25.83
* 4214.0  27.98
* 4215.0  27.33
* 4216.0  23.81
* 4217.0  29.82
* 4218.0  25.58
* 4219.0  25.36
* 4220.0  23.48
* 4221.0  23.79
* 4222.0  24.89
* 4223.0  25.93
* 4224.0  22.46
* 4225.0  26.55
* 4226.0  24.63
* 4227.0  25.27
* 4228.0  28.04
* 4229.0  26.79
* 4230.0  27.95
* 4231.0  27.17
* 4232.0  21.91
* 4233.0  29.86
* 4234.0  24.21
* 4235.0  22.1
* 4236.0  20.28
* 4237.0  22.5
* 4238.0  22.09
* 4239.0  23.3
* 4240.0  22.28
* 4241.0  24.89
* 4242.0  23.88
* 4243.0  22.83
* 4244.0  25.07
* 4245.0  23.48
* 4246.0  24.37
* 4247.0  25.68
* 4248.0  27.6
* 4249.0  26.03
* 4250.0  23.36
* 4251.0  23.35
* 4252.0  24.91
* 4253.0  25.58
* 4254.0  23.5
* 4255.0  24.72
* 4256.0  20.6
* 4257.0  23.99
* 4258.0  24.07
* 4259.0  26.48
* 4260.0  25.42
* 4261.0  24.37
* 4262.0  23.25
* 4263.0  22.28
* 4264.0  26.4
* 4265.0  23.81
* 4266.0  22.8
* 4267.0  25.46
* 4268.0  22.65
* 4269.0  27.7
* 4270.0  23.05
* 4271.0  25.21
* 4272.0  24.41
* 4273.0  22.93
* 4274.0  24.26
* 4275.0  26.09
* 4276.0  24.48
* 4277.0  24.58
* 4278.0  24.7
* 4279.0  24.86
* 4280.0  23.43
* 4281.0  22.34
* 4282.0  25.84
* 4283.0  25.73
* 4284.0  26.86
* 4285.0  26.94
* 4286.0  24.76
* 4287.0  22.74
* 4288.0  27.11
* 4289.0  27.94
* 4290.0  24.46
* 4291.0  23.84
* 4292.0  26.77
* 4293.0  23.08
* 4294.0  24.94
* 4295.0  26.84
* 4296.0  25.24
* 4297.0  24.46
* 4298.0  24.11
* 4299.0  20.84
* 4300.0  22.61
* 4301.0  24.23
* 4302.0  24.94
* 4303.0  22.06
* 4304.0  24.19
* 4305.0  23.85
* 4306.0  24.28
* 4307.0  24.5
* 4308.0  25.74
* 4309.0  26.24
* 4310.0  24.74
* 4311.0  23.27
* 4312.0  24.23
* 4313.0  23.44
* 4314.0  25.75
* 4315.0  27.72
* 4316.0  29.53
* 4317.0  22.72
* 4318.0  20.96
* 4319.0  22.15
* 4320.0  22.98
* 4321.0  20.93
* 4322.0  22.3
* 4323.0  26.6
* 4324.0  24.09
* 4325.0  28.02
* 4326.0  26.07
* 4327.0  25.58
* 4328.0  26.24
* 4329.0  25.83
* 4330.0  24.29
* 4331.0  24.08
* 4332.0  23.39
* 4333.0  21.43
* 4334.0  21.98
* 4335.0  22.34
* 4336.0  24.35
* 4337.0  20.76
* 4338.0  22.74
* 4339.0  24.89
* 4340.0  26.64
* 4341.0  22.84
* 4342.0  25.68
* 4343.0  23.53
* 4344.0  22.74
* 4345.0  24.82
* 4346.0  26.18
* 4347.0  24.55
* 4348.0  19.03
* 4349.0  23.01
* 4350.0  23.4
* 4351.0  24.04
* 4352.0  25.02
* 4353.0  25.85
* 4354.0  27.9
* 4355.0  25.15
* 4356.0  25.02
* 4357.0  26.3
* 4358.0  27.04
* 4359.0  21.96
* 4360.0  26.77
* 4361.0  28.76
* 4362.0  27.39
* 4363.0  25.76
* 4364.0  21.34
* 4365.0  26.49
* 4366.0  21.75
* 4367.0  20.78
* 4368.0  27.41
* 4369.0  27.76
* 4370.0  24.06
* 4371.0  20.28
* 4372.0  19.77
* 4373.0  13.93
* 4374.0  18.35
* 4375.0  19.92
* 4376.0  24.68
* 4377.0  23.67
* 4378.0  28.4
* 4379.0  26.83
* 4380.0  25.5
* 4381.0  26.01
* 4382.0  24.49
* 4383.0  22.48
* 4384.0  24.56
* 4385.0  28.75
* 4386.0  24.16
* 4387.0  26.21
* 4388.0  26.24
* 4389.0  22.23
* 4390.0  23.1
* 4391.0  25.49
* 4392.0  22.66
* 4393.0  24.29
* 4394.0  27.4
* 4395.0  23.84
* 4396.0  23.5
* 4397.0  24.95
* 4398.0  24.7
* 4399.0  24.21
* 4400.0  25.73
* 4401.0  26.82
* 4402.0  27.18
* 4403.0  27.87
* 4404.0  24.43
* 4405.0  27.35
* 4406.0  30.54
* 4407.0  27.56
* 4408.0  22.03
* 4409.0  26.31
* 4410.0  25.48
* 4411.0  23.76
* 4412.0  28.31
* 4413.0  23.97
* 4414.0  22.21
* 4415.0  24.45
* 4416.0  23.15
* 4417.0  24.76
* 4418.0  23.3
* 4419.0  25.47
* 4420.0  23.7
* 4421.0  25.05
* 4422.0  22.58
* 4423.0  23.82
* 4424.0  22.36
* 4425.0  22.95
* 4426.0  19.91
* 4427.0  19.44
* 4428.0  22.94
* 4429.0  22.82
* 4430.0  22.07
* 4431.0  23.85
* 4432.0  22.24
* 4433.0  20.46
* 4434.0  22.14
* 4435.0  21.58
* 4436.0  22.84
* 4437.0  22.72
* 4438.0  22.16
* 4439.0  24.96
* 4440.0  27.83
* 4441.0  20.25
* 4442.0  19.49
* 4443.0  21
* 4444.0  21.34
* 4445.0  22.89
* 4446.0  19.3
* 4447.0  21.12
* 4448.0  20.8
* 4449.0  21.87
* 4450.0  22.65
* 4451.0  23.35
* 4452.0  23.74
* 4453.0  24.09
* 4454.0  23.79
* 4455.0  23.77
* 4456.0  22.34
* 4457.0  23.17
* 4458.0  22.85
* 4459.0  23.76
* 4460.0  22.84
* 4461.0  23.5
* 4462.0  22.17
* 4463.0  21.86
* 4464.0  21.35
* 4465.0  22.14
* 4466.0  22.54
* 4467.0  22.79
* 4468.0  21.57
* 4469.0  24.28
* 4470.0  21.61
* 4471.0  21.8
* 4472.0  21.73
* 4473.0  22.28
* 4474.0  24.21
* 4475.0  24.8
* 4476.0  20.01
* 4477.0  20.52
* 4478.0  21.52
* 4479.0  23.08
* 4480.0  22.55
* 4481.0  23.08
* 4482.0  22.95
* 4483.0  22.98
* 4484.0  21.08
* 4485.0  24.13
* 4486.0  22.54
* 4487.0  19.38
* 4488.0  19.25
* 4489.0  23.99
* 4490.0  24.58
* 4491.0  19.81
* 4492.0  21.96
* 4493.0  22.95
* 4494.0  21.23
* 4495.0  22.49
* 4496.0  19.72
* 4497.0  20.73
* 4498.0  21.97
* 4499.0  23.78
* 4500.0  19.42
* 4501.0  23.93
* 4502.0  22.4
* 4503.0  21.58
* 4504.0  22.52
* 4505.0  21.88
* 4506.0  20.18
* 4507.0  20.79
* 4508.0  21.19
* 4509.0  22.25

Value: 0.39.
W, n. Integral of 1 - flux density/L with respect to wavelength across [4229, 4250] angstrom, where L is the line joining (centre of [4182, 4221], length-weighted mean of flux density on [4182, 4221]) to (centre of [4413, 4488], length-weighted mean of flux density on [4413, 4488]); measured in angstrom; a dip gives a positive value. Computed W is 2.1 angstrom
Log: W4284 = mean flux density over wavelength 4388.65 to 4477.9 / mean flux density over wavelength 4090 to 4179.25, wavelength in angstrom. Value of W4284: 0.6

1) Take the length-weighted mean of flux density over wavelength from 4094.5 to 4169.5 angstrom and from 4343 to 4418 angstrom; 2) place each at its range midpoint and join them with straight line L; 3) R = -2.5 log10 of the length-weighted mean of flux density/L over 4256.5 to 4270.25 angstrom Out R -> 0.30 mag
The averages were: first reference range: 40.5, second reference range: 24.6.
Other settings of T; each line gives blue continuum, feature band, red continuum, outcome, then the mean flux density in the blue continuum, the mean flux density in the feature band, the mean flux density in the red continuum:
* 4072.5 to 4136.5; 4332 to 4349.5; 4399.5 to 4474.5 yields 0.11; 32.2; 23.4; 23.3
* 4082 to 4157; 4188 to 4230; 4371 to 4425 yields 0.22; 36.7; 26.6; 24.4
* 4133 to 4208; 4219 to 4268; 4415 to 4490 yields 0.40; 40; 24.4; 22.5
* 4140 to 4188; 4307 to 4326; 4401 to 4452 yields 0.30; 44.9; 24.6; 23.4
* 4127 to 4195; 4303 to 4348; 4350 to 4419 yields 0.21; 42.3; 24.2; 24.7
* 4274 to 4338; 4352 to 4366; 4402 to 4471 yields -0.07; 24.5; 25.7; 23.2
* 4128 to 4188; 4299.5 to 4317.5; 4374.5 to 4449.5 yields 0.29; 44.1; 24.7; 23.9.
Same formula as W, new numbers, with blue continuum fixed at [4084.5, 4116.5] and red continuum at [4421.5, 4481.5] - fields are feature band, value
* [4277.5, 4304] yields 1.48 angstrom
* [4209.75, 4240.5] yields 2.82 angstrom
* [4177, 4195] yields -2.39 angstrom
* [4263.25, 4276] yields 1.00 angstrom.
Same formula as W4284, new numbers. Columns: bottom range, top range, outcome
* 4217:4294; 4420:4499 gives 0.91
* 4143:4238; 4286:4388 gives 0.69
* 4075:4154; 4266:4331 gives 0.70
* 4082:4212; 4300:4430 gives 0.66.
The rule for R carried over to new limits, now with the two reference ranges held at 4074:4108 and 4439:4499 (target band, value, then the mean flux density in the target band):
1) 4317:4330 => 0.030 mag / 24.3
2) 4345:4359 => -0.013 mag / 24.7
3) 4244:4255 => 0.062 mag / 24.8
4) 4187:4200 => -0.045 mag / 28.4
